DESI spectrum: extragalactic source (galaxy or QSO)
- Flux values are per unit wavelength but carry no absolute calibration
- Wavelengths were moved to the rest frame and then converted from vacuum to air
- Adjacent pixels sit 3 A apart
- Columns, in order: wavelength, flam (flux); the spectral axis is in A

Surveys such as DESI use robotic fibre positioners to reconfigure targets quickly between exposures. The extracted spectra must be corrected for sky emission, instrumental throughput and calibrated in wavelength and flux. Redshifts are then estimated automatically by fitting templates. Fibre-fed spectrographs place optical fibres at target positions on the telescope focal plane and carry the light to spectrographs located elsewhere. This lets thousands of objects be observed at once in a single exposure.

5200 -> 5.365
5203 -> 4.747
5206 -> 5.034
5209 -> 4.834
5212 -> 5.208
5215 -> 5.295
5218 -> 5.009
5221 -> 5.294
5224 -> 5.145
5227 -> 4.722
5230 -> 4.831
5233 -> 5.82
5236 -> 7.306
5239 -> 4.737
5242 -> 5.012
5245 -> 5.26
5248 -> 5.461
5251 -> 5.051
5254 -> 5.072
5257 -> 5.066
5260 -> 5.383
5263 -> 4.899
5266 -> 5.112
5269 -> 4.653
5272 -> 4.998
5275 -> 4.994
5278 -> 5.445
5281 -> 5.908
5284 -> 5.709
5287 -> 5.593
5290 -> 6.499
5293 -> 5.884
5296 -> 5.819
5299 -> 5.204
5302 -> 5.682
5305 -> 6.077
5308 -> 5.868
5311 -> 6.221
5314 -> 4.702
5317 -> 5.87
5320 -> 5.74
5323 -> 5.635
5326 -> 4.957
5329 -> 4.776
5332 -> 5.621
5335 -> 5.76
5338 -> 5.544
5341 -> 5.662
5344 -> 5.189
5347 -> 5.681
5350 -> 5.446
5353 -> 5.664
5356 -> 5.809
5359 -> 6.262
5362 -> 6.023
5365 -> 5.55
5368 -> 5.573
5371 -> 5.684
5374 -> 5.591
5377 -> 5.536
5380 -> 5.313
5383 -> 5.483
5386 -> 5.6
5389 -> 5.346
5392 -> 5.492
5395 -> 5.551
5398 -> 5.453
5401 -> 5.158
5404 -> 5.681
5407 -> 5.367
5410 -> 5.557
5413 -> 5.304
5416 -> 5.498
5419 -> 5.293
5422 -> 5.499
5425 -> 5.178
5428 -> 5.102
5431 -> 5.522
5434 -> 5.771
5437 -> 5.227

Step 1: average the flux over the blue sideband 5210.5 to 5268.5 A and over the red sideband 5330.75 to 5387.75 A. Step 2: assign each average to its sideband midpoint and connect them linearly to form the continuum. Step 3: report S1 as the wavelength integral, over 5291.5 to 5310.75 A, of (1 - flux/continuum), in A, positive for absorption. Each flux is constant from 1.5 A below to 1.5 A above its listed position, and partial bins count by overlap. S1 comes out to -1.2 A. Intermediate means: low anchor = 5.24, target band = 5.79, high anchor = 5.63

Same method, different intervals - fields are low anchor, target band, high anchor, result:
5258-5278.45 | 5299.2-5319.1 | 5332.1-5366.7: -1.2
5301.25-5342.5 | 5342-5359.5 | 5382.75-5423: -0.3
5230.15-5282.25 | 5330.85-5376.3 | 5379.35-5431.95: -2.5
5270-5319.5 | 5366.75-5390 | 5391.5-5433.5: -0.2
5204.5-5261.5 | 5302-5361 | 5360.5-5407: -2.0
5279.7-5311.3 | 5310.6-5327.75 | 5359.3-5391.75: 0.9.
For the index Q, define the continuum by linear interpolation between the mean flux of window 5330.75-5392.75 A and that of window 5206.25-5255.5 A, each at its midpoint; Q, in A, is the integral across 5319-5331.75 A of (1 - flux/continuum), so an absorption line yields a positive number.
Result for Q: 0.5 A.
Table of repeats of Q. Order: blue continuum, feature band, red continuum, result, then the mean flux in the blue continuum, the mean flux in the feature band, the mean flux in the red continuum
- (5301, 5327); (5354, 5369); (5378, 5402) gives -0.9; 5.65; 5.85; 5.43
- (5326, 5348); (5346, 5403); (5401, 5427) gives -1.9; 5.42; 5.59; 5.4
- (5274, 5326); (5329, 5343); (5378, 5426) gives 0.1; 5.68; 5.54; 5.43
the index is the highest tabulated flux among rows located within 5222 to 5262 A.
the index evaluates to 7.306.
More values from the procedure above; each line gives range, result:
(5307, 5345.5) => 6.221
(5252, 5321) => 6.499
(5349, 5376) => 6.262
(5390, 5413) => 5.681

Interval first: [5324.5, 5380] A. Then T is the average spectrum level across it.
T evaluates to 5.57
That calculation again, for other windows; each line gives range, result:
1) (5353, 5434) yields 5.52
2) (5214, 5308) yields 5.39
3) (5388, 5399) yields 5.47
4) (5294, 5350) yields 5.56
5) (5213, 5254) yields 5.29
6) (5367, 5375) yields 5.62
